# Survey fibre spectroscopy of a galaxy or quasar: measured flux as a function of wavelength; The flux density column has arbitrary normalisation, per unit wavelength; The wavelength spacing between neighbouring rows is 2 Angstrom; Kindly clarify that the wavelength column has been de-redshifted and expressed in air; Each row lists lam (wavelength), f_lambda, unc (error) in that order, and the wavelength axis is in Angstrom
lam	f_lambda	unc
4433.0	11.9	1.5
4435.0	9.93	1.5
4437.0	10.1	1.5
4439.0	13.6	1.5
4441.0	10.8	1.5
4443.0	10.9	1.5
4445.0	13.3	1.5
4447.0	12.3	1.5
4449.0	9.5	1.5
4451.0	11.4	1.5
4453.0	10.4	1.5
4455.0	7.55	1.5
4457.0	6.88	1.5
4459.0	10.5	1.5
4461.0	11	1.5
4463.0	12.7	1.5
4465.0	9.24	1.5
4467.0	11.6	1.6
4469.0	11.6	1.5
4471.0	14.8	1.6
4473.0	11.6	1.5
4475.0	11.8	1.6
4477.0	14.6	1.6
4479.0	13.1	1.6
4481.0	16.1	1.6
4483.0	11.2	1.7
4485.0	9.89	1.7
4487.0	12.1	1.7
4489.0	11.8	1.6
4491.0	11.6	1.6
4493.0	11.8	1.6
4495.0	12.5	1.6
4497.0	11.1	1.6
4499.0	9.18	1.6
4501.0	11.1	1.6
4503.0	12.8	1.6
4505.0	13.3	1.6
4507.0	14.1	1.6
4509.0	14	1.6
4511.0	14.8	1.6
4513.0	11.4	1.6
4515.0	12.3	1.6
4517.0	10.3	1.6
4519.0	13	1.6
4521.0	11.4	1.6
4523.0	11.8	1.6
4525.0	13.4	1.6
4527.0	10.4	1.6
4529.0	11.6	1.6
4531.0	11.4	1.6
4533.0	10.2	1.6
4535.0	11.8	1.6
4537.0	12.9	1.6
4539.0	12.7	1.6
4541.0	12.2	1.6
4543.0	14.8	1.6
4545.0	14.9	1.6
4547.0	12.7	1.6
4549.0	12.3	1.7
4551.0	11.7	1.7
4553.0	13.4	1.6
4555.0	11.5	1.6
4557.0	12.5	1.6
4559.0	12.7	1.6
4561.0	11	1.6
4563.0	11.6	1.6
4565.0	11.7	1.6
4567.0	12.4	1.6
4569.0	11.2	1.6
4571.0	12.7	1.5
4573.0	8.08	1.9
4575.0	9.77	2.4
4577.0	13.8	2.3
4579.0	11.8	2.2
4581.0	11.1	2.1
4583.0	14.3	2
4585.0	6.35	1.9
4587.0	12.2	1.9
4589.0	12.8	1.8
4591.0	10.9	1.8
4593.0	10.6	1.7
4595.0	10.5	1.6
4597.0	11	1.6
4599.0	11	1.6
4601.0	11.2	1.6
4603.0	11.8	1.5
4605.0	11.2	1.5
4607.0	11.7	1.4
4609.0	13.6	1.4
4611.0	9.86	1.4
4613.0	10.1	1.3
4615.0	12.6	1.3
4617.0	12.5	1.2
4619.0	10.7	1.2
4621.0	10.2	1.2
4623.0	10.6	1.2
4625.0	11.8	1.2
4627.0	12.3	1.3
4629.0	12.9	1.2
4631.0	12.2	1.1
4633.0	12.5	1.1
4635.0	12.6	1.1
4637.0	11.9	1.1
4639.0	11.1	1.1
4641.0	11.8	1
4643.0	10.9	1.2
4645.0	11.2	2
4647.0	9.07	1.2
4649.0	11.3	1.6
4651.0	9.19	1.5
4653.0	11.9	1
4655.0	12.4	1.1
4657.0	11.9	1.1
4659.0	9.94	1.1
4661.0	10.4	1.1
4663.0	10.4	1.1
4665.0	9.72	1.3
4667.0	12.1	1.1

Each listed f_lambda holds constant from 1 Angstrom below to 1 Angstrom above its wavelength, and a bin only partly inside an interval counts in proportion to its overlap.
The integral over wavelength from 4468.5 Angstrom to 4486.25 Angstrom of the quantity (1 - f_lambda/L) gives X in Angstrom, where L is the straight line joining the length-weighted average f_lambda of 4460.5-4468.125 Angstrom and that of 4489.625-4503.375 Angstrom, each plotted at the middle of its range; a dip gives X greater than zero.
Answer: -2.4 Angstrom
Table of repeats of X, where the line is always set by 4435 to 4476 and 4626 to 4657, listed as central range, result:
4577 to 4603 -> 0.33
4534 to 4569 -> -3.61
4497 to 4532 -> -2.79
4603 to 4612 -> -0.11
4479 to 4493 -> -1.29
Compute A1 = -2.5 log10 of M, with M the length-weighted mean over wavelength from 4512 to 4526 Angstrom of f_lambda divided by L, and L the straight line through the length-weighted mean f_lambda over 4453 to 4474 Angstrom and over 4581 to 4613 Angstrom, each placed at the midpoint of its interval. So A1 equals -0.10 mag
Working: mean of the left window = 10.7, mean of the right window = 11.2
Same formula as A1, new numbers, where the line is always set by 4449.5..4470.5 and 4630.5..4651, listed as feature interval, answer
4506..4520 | -0.20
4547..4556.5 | -0.13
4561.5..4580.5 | -0.05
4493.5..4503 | -0.06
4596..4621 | -0.02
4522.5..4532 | -0.10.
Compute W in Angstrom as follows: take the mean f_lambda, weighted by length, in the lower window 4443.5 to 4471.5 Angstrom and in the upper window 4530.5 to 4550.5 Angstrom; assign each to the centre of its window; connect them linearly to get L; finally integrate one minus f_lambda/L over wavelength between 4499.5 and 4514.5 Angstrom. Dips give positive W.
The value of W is -1.3 Angstrom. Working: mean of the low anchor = 10.8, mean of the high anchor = 12.6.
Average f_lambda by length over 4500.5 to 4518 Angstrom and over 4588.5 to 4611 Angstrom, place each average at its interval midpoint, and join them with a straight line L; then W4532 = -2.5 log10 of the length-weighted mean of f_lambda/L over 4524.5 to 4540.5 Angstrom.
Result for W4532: 0.055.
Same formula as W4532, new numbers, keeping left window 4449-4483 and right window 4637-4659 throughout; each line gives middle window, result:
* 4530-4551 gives -0.11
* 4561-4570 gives -0.04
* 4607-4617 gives -0.05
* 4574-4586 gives 0.00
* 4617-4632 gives -0.05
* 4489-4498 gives -0.03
